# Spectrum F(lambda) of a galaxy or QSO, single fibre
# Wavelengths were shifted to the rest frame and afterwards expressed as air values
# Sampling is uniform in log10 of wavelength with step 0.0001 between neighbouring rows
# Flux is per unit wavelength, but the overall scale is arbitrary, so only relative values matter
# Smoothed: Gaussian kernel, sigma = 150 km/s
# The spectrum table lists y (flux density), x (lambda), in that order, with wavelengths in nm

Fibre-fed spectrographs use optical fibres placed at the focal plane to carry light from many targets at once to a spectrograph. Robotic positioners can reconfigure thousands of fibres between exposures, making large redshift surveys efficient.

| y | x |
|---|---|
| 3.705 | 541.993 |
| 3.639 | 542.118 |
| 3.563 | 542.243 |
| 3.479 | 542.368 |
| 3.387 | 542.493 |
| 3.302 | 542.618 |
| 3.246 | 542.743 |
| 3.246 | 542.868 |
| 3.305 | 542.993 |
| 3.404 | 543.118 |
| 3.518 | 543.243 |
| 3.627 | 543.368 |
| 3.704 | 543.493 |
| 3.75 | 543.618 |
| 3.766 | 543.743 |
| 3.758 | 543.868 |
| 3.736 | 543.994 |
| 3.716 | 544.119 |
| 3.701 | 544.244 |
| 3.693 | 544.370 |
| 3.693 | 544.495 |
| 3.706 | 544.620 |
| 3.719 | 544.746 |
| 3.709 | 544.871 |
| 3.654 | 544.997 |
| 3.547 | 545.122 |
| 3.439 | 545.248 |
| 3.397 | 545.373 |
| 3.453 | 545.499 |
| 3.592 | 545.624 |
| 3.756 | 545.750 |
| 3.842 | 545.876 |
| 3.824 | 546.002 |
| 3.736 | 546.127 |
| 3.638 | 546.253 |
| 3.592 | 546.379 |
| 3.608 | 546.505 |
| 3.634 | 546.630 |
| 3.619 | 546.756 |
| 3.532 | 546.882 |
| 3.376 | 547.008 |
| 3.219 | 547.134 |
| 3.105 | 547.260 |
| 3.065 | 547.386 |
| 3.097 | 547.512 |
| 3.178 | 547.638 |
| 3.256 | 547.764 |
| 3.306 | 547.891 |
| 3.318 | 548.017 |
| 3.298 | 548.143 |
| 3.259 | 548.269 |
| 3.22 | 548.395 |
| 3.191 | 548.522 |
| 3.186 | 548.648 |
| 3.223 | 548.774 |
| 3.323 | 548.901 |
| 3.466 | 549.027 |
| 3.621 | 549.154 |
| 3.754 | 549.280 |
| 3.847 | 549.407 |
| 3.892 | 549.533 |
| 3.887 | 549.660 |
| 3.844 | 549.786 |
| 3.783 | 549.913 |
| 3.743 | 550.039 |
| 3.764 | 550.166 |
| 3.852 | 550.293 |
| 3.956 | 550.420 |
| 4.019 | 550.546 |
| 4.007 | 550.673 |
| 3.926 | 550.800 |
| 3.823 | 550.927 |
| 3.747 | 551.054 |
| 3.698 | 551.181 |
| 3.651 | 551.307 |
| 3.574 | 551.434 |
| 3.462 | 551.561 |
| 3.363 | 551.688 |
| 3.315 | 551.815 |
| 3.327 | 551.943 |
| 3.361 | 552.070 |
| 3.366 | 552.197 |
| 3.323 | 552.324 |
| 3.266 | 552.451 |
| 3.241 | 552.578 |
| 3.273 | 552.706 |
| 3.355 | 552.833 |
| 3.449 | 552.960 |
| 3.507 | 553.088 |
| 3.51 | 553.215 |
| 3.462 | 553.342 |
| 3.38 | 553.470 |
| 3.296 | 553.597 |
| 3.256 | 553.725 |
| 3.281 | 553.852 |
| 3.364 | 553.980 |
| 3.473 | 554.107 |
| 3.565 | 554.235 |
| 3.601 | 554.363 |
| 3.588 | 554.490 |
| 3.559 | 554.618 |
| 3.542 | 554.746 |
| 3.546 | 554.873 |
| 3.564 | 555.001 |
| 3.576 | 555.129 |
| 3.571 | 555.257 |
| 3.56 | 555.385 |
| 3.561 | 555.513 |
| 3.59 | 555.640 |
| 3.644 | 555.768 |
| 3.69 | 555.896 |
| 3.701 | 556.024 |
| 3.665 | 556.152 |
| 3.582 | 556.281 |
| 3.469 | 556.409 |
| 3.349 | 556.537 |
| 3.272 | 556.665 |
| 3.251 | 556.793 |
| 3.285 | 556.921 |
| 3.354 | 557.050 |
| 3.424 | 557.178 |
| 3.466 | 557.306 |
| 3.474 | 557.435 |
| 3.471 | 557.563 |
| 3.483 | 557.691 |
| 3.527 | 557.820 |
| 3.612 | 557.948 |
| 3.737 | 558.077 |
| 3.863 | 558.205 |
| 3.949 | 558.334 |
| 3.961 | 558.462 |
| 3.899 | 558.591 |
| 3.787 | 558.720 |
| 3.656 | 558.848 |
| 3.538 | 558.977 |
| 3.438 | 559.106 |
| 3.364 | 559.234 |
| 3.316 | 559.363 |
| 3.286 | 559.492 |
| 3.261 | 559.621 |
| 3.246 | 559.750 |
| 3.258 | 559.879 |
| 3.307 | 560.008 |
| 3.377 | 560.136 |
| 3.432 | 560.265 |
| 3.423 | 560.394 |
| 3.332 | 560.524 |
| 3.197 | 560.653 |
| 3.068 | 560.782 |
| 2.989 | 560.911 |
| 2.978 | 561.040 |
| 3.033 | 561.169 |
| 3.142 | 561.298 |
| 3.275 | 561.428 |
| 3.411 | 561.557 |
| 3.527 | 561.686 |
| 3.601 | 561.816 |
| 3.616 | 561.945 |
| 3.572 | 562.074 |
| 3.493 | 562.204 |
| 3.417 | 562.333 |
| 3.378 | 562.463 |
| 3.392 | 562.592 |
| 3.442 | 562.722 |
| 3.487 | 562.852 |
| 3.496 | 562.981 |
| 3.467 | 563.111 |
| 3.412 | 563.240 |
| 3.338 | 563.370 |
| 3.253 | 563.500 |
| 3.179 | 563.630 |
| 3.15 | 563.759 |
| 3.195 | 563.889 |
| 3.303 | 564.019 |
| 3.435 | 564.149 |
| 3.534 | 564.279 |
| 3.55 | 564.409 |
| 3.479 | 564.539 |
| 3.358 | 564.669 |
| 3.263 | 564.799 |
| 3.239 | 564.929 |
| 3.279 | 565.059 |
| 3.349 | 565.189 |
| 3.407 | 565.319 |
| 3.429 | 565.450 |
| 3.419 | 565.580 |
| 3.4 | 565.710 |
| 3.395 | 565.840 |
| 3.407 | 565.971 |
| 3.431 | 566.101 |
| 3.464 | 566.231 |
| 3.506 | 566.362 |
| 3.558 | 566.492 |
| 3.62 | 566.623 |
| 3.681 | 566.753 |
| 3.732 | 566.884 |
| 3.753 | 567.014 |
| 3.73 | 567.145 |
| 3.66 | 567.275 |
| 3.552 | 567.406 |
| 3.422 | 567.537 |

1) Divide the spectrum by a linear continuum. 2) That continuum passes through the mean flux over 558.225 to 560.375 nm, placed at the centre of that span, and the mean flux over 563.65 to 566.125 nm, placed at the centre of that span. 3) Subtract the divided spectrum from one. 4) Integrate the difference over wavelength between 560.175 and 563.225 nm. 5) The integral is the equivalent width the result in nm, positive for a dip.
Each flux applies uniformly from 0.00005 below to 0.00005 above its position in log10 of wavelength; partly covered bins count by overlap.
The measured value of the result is 0.08 nm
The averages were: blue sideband 3.51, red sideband 3.37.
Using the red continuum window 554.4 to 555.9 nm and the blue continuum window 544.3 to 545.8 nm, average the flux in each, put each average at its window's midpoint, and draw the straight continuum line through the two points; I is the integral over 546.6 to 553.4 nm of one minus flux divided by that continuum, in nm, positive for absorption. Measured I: 0.19 nm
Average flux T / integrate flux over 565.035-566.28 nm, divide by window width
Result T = 3.4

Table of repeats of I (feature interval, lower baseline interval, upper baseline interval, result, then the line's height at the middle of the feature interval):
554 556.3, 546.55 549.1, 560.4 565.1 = -0.183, 3.32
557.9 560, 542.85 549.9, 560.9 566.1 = -0.095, 3.41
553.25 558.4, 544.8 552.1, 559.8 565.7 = -0.103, 3.45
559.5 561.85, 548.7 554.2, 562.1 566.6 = 0.119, 3.44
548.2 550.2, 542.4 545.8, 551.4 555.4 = -0.037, 3.5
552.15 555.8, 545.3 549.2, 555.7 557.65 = 0.000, 3.46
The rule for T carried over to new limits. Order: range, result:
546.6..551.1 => 3.54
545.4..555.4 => 3.51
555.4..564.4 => 3.44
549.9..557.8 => 3.52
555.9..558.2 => 3.49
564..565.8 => 3.39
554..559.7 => 3.54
